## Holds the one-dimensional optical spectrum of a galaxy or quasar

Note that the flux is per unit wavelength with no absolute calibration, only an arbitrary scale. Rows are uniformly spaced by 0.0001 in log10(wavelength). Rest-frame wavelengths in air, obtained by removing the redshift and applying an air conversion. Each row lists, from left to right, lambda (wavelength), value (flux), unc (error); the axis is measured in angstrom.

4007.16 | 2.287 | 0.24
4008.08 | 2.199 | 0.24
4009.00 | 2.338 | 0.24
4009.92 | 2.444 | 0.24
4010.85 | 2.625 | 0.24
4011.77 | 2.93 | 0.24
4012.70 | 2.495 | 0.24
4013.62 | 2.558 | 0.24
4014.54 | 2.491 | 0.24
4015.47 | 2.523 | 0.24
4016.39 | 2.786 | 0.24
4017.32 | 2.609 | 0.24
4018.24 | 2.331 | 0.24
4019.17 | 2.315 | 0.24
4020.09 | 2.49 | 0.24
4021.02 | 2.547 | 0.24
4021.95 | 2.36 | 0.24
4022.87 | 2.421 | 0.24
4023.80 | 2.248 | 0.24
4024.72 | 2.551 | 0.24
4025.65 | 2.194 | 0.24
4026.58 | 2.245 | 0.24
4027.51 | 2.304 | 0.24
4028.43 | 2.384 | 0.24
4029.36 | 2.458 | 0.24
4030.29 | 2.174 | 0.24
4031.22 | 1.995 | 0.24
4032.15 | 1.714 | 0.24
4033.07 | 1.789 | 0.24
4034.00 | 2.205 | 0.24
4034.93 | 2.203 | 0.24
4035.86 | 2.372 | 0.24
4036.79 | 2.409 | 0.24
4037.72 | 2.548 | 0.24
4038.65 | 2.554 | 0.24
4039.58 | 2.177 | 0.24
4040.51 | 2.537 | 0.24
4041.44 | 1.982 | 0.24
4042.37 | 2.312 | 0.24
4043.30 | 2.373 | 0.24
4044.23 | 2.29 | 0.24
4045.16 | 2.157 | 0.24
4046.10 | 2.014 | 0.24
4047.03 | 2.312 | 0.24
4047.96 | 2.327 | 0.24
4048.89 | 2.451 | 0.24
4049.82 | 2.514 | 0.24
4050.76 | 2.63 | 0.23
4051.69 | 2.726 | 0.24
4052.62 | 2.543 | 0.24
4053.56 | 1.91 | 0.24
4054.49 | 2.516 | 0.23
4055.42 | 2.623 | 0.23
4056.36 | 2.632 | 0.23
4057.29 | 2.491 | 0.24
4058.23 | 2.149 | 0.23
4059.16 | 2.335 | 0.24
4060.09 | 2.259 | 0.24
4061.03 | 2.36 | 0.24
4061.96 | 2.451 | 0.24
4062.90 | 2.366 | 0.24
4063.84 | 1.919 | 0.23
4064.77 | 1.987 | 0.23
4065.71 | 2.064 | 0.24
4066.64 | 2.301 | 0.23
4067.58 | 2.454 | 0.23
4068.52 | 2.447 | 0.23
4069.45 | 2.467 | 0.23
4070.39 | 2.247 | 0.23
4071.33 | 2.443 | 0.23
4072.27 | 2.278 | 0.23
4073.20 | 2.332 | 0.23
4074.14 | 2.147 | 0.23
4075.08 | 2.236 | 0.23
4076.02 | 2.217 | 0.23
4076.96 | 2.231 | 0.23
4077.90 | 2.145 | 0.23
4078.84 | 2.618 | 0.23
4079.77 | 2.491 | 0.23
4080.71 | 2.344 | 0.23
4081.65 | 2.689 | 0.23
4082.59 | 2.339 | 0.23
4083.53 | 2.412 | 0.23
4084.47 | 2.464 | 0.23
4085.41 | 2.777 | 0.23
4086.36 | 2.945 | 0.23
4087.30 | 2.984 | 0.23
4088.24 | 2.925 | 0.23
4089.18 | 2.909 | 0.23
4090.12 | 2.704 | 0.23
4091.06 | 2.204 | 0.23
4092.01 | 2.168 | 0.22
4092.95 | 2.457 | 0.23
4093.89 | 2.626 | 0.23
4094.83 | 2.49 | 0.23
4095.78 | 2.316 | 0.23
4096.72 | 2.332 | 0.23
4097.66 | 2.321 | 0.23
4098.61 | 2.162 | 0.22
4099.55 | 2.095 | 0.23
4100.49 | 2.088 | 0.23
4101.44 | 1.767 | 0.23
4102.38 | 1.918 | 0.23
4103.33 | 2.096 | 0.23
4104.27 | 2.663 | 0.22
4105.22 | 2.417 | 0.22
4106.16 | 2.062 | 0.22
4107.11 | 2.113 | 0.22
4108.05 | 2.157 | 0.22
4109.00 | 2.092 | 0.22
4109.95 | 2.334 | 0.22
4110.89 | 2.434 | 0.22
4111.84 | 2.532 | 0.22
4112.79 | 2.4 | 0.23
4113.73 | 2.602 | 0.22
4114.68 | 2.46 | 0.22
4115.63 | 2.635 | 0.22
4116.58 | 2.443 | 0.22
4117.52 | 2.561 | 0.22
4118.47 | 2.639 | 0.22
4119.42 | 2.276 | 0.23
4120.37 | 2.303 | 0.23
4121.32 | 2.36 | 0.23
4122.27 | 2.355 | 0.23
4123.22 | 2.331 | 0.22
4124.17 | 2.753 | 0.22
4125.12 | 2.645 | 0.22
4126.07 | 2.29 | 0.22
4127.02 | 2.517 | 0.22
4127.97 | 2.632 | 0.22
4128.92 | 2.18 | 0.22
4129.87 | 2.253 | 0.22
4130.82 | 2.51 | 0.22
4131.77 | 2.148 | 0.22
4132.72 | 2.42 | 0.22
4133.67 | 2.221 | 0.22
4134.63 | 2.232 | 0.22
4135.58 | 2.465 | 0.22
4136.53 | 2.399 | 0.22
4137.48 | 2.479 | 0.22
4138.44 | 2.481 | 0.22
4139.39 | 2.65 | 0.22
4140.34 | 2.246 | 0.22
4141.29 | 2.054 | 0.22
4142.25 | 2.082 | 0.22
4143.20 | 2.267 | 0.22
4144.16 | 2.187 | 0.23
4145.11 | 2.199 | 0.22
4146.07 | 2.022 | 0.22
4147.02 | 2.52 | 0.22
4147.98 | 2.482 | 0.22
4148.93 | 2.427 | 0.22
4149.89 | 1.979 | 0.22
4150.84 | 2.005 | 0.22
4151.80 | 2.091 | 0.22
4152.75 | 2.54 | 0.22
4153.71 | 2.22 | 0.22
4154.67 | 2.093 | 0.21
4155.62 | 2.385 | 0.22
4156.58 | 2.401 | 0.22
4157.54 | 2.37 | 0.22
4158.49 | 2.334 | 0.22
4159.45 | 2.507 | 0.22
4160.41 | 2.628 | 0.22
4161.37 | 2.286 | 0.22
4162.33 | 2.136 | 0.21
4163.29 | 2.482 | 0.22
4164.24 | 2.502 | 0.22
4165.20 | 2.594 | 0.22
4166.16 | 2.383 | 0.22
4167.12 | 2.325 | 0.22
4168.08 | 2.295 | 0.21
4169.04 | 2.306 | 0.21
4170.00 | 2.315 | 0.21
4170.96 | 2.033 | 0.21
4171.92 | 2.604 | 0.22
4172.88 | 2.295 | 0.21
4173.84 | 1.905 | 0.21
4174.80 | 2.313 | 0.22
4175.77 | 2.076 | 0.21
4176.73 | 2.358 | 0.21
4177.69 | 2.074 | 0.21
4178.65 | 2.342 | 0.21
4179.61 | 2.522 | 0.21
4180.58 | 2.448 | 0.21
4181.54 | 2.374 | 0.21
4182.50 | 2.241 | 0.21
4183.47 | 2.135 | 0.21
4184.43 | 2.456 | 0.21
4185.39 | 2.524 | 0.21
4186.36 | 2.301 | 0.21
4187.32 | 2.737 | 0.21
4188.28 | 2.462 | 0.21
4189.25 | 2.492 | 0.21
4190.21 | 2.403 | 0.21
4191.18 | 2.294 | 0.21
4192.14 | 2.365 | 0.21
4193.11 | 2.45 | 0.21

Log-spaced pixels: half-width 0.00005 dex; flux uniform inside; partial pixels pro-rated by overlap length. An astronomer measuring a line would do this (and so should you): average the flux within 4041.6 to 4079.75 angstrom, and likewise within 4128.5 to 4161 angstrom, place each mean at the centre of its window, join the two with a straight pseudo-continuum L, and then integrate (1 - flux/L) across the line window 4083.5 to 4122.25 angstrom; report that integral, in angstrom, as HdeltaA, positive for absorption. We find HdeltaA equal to -1.4 angstrom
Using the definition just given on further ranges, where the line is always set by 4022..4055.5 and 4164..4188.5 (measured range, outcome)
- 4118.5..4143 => -0.5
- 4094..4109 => 0.7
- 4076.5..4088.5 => -1.3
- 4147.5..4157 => 0.3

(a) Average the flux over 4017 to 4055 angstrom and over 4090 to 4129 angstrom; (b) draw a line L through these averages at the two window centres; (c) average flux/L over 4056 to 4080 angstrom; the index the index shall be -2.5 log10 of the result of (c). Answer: 0.01 mag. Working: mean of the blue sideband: 2.32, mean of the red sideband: 2.35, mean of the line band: 2.31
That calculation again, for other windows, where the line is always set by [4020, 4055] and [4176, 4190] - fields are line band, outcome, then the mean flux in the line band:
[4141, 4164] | 0.041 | 2.28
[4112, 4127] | -0.053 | 2.47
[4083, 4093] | -0.130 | 2.64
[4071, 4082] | -0.005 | 2.34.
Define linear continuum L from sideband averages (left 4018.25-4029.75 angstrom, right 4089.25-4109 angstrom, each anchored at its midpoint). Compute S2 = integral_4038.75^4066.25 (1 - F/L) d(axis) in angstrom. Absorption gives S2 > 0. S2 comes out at 0.1 angstrom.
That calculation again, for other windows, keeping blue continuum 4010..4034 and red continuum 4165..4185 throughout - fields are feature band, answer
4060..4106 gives -0.4 angstrom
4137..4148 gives 0.1 angstrom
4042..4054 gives 0.1 angstrom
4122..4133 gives -0.5 angstrom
